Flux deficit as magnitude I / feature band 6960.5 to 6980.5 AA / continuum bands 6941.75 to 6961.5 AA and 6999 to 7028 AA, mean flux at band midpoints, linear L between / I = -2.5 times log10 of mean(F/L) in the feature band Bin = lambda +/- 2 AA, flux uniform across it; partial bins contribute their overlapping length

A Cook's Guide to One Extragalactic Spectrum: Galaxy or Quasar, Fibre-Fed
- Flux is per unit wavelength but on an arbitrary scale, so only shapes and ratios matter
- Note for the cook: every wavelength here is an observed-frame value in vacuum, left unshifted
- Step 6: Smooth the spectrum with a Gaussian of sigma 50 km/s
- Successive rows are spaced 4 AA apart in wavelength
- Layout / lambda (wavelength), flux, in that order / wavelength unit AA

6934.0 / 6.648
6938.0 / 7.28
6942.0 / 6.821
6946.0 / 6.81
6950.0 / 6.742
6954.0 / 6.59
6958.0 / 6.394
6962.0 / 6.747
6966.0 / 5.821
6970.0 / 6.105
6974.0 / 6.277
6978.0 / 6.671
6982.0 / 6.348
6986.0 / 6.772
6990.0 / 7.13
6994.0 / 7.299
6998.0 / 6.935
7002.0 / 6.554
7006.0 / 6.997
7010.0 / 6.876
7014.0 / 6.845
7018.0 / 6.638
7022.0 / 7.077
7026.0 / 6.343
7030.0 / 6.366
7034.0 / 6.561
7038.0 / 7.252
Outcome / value 0.06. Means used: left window 6.66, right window 6.77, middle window 6.31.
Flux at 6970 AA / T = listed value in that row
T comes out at 6.105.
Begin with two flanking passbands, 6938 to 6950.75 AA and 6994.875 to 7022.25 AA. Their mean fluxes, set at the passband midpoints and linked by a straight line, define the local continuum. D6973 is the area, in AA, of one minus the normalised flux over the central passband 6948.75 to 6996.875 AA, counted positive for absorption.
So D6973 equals 2.0 AA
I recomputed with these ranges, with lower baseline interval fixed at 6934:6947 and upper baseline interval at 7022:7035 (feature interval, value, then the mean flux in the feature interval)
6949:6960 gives 0.05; 6.56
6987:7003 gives -0.05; 6.99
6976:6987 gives 0.03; 6.58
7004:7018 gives -0.04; 6.87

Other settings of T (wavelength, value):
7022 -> 7.077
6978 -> 6.671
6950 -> 6.742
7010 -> 6.876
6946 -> 6.81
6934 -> 6.648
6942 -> 6.821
